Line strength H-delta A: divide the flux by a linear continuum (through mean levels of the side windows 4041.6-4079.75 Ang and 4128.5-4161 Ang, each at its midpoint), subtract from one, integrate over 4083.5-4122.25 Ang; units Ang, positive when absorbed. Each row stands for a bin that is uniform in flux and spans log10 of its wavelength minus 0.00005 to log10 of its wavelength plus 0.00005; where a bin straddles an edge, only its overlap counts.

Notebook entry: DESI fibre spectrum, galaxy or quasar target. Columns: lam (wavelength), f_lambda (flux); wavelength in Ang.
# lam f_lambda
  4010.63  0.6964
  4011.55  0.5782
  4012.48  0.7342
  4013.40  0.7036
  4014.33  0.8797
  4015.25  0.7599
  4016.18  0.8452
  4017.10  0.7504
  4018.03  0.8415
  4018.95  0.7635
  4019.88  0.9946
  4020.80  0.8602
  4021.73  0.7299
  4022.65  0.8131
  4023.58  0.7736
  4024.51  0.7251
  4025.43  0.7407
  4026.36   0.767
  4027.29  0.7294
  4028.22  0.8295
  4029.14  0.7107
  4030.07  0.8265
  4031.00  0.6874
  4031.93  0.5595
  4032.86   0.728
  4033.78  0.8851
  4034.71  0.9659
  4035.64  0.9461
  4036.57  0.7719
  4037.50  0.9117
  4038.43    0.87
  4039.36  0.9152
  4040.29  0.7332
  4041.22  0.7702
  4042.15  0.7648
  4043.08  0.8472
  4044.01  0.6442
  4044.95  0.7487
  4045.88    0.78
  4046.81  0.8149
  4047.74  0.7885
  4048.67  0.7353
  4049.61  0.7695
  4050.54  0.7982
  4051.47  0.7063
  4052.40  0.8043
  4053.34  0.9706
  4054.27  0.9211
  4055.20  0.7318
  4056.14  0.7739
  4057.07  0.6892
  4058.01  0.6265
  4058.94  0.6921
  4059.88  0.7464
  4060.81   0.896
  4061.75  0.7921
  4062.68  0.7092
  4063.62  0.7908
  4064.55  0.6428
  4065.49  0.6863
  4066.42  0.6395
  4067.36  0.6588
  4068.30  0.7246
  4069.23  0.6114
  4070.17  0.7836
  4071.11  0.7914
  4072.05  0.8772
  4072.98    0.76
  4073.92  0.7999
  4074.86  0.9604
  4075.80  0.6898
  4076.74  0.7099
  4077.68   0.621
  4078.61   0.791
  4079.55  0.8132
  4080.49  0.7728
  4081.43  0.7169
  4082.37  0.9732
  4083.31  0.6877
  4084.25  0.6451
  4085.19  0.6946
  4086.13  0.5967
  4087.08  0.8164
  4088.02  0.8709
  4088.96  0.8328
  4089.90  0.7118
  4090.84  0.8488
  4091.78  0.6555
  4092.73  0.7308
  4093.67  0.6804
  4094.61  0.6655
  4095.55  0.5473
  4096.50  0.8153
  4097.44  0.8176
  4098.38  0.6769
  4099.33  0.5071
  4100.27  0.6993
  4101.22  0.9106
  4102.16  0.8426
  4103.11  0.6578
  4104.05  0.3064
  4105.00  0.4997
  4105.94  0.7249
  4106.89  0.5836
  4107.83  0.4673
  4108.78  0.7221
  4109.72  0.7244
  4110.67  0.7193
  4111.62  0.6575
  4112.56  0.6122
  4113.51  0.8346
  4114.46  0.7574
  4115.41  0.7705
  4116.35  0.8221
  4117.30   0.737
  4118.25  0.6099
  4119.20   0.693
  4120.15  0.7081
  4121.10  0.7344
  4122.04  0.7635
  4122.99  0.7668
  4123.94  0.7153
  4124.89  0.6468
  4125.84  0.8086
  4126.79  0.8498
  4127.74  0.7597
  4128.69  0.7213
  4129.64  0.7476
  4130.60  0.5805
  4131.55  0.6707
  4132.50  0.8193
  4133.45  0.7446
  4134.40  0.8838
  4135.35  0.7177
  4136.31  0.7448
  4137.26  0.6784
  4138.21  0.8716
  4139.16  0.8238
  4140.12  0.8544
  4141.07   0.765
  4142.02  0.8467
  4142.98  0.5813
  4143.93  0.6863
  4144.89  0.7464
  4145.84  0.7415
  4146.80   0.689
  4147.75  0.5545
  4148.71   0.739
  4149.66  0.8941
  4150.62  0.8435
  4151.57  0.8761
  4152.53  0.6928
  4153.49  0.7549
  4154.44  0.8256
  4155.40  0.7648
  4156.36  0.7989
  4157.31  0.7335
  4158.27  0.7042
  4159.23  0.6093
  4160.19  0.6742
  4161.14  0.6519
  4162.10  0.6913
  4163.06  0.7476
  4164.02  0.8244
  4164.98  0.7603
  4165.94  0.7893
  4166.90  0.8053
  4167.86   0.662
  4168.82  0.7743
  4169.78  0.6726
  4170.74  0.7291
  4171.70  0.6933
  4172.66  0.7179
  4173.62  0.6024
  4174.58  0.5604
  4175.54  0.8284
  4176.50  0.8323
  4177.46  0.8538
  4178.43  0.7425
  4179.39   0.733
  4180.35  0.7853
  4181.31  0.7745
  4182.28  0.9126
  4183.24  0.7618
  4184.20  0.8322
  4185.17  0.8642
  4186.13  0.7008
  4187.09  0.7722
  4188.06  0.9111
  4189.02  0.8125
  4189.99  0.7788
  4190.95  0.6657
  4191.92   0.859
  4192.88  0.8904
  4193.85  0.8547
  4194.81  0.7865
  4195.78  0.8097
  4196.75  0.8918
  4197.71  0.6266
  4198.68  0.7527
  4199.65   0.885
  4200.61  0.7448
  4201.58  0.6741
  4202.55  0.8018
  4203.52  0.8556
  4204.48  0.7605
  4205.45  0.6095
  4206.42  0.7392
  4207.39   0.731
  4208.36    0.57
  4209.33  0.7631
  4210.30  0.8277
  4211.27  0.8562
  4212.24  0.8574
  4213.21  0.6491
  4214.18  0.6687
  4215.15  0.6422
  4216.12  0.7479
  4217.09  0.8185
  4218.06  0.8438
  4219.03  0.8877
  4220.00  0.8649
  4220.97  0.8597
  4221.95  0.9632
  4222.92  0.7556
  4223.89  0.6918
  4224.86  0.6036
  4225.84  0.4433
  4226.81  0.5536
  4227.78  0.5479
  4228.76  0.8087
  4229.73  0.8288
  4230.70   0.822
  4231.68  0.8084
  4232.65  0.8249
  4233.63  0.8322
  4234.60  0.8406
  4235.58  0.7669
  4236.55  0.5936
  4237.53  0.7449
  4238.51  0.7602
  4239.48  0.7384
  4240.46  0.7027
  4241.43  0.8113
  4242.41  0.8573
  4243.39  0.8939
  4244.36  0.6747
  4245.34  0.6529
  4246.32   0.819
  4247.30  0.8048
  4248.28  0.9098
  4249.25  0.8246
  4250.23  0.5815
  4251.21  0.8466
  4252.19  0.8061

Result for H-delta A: 2.7 Ang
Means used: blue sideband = 0.758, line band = 0.699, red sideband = 0.746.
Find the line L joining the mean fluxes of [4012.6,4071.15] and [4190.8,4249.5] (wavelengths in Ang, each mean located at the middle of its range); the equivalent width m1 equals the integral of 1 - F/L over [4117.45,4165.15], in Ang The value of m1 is 1.7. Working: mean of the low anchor 0.775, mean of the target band 0.742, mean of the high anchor 0.766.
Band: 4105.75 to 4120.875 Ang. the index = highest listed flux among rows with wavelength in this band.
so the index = 0.8346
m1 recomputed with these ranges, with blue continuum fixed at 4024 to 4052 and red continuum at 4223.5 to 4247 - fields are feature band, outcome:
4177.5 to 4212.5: -1.83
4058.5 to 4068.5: 0.66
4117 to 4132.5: 0.80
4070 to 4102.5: 0.84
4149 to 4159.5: -0.29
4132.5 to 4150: 0.08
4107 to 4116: 0.84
